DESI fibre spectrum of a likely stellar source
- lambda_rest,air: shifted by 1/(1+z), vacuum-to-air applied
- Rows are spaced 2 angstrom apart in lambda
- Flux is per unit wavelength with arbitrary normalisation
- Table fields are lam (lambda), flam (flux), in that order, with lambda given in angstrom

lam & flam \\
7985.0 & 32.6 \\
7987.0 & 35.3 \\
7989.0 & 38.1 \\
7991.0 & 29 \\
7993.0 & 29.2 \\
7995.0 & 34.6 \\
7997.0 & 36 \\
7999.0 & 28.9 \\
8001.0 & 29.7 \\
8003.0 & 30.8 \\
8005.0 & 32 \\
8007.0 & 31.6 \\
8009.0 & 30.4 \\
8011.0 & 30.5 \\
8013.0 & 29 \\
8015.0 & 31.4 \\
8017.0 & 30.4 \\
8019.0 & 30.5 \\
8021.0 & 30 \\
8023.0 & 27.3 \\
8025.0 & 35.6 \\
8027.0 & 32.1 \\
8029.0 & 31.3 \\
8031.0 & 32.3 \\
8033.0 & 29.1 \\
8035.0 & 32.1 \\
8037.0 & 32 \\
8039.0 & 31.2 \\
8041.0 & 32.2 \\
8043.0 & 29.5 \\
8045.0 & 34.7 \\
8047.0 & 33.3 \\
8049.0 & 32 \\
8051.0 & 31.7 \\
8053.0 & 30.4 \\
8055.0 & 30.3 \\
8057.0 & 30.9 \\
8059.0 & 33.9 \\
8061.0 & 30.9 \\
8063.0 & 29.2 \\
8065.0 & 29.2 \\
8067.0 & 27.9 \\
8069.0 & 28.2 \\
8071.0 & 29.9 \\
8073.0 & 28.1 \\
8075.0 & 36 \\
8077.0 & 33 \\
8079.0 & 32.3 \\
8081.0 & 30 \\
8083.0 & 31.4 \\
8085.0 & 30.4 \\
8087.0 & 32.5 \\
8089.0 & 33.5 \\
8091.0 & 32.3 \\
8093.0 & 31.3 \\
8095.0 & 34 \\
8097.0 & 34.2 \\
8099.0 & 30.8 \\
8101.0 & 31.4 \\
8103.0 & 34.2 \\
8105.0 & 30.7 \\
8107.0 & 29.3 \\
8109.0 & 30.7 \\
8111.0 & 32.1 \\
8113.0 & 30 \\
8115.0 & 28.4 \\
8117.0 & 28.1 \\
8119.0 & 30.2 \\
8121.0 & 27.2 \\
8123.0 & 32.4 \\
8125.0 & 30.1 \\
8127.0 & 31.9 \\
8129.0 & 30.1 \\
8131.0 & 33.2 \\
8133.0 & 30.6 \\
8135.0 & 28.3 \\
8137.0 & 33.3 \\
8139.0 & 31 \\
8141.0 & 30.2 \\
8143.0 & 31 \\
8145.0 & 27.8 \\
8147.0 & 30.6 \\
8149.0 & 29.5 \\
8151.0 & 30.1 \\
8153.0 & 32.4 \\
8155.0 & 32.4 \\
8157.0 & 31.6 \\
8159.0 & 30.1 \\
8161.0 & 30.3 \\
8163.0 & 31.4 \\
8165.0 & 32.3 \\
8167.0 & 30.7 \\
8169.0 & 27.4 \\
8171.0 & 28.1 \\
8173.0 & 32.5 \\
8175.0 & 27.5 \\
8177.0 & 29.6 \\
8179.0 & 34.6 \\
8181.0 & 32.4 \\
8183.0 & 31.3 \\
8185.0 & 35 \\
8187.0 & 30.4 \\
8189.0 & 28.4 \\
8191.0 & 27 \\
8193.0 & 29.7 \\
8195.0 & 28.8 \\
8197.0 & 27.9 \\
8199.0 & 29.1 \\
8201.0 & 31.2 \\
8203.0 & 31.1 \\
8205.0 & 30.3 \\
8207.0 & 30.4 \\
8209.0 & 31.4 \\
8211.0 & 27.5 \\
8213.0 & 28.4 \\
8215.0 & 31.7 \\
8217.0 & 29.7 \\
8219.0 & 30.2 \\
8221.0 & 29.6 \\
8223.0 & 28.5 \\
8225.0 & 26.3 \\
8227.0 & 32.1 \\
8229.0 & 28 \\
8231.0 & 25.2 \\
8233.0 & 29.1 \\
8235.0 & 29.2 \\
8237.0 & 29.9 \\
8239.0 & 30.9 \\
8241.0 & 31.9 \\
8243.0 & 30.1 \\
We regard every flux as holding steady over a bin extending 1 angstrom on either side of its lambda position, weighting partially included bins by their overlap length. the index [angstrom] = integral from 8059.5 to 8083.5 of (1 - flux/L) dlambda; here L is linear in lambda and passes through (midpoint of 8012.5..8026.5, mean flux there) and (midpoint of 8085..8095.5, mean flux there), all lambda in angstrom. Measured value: 1.1 angstrom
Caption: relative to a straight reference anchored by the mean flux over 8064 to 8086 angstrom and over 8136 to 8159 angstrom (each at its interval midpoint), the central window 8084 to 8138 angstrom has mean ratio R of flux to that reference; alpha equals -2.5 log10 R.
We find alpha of -0.02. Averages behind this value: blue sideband 30.6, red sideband 30.9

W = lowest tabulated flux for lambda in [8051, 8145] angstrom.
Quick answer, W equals 27.2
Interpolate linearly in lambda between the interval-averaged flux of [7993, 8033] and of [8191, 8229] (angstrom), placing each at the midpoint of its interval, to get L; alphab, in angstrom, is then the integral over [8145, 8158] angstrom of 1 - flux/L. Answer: -0.4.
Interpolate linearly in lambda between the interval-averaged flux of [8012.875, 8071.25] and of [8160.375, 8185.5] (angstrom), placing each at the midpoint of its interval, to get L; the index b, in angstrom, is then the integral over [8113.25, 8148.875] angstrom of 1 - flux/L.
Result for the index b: 0.83 angstrom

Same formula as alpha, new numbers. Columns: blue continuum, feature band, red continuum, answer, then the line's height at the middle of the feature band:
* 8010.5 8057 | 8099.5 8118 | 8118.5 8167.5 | 0.01 mag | 30.9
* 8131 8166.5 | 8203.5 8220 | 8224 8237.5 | -0.03 mag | 29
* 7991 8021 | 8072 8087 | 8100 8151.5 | -0.03 mag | 30.7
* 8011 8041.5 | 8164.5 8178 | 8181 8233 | 0.01 mag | 29.9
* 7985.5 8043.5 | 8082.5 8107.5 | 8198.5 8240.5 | -0.05 mag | 30.7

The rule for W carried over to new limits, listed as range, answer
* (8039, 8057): 29.5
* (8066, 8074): 27.9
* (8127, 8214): 27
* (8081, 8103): 30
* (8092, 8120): 28.1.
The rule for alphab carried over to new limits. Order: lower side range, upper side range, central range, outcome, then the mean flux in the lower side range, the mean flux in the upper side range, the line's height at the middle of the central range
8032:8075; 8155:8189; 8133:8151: 0.40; 30.9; 30.9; 30.9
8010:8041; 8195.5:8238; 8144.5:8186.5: -1.50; 31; 29.4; 29.8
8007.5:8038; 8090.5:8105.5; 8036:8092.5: 0.78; 30.9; 32.4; 31.8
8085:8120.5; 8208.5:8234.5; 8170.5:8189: -0.86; 31.3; 29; 29.8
